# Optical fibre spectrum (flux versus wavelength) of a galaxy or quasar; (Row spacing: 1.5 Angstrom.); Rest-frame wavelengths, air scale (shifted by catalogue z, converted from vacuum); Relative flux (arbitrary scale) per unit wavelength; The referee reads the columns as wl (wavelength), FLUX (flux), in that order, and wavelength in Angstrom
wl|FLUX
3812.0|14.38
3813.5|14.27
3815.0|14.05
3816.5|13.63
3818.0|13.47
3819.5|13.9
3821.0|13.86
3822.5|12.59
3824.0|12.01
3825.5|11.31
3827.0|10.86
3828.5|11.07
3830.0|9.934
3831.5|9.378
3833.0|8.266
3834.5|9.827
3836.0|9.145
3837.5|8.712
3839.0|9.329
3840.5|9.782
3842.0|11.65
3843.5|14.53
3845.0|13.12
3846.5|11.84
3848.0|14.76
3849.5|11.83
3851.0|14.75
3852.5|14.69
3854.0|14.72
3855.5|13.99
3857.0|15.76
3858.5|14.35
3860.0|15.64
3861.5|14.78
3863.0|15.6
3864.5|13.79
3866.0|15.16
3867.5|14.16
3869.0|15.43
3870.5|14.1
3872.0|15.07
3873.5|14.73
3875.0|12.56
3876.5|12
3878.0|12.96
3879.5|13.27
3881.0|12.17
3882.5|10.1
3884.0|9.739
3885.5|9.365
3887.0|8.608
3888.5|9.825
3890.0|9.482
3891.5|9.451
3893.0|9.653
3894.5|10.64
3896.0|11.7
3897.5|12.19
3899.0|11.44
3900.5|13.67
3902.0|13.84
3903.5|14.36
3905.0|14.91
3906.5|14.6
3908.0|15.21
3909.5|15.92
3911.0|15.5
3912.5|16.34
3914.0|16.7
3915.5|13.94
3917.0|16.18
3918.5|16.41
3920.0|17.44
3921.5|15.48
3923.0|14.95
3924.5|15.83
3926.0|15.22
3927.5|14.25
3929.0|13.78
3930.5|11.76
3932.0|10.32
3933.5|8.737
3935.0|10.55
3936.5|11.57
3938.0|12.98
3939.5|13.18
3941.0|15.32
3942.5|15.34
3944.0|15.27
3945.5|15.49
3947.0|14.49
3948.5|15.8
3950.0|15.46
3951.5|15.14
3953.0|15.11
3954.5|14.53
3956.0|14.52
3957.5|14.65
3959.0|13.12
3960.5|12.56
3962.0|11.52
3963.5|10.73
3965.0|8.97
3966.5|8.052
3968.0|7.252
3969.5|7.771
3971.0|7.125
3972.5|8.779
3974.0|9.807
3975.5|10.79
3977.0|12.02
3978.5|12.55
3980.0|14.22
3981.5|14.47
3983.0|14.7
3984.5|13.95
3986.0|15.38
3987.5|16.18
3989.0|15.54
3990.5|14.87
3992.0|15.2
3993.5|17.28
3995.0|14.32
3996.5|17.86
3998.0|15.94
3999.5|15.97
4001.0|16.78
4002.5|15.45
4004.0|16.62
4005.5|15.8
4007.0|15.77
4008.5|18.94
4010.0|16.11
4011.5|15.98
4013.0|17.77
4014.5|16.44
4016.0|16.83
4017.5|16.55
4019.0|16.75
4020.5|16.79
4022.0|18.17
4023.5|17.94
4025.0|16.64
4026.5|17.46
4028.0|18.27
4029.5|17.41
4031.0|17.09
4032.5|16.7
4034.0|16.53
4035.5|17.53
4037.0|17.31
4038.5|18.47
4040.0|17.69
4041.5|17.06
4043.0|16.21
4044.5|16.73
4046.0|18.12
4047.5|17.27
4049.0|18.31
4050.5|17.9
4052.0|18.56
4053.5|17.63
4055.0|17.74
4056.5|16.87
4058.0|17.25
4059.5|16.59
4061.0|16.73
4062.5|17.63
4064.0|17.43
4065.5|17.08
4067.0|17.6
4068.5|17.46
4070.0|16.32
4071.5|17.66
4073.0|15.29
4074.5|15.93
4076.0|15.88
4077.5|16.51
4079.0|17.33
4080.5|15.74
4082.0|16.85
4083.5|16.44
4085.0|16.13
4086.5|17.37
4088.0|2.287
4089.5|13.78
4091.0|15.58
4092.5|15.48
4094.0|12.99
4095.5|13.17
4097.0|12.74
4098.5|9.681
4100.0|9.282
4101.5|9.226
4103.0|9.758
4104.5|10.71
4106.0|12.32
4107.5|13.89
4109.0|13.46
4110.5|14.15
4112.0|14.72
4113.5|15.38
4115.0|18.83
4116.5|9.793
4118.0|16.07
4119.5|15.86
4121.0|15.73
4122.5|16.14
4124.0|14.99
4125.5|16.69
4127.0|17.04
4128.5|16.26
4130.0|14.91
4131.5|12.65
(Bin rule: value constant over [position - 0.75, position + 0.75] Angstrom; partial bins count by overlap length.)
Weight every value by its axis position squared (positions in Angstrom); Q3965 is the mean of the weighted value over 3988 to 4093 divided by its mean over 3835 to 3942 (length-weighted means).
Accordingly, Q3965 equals 1.4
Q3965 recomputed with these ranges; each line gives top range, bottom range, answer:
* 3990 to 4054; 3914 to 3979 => 1.36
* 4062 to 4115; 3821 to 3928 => 1.23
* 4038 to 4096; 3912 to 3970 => 1.29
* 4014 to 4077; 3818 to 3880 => 1.48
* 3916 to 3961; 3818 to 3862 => 1.21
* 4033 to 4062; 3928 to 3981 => 1.48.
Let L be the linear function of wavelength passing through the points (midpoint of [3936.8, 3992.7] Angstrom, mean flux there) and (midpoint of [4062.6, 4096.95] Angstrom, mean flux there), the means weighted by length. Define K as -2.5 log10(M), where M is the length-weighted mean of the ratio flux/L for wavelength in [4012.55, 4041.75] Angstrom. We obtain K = -0.20 mag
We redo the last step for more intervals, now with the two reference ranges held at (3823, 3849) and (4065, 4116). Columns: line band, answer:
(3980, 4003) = -0.195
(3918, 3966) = -0.117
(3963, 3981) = 0.275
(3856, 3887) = -0.178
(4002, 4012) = -0.237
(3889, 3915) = -0.123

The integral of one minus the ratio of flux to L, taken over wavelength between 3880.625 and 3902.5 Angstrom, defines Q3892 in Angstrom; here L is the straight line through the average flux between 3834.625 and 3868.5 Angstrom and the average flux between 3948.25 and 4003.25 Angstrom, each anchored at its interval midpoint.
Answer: 4.2 Angstrom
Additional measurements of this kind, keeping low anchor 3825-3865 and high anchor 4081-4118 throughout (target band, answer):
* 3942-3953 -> -2.25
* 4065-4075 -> -2.84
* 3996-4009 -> -3.69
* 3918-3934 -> -1.85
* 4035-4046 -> -3.70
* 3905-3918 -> -3.07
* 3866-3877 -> -1.51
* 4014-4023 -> -2.83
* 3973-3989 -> -0.81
